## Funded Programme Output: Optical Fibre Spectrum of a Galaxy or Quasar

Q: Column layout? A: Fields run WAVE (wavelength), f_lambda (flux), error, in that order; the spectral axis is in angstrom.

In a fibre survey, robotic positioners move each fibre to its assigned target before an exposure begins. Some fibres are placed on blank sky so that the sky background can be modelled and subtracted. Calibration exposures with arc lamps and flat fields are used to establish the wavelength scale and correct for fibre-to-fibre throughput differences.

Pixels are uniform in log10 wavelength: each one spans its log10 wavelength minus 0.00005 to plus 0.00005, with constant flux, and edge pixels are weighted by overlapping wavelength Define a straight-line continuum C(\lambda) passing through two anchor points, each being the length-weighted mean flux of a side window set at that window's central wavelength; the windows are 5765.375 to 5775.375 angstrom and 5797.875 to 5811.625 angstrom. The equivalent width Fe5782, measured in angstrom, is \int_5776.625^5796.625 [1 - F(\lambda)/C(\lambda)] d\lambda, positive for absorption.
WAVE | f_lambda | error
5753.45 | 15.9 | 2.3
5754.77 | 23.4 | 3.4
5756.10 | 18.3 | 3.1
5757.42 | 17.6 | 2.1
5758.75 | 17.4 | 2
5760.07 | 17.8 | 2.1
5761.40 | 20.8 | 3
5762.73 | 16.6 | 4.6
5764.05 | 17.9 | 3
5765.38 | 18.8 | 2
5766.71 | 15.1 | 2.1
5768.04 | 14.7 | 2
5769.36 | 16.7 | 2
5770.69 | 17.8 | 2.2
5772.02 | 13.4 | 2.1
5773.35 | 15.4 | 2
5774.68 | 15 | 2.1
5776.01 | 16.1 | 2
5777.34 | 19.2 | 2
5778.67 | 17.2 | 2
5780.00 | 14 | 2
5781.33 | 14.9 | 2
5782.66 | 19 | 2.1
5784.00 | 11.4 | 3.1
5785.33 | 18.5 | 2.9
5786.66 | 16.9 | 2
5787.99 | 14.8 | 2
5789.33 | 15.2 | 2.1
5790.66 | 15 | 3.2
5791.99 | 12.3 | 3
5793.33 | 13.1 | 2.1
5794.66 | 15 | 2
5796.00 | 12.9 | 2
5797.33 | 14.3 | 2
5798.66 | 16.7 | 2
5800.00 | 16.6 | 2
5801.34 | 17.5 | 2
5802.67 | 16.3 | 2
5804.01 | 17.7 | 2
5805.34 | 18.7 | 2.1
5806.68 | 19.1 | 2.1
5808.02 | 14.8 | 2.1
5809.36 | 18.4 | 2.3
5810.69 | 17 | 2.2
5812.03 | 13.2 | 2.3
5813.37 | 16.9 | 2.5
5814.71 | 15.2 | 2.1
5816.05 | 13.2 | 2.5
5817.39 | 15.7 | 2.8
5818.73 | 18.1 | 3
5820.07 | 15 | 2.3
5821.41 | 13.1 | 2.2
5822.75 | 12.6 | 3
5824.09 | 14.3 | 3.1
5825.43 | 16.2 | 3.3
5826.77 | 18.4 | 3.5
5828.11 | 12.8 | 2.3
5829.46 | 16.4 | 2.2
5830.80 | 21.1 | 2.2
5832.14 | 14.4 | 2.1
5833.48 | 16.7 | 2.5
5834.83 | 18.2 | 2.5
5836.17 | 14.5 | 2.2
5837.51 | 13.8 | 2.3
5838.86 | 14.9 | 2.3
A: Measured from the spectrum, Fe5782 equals 1.3 angstrom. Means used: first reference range 15.7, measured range 15.3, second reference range 17.2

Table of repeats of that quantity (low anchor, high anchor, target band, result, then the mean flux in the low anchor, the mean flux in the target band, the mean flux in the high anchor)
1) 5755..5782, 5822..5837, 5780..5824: 2.1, 16.8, 15.6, 15.9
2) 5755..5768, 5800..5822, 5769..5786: 1.3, 17.8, 16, 16.3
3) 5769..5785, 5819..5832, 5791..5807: 0.0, 15.9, 15.8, 15.6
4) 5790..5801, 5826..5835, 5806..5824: 0.3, 14.6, 15.5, 16.8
